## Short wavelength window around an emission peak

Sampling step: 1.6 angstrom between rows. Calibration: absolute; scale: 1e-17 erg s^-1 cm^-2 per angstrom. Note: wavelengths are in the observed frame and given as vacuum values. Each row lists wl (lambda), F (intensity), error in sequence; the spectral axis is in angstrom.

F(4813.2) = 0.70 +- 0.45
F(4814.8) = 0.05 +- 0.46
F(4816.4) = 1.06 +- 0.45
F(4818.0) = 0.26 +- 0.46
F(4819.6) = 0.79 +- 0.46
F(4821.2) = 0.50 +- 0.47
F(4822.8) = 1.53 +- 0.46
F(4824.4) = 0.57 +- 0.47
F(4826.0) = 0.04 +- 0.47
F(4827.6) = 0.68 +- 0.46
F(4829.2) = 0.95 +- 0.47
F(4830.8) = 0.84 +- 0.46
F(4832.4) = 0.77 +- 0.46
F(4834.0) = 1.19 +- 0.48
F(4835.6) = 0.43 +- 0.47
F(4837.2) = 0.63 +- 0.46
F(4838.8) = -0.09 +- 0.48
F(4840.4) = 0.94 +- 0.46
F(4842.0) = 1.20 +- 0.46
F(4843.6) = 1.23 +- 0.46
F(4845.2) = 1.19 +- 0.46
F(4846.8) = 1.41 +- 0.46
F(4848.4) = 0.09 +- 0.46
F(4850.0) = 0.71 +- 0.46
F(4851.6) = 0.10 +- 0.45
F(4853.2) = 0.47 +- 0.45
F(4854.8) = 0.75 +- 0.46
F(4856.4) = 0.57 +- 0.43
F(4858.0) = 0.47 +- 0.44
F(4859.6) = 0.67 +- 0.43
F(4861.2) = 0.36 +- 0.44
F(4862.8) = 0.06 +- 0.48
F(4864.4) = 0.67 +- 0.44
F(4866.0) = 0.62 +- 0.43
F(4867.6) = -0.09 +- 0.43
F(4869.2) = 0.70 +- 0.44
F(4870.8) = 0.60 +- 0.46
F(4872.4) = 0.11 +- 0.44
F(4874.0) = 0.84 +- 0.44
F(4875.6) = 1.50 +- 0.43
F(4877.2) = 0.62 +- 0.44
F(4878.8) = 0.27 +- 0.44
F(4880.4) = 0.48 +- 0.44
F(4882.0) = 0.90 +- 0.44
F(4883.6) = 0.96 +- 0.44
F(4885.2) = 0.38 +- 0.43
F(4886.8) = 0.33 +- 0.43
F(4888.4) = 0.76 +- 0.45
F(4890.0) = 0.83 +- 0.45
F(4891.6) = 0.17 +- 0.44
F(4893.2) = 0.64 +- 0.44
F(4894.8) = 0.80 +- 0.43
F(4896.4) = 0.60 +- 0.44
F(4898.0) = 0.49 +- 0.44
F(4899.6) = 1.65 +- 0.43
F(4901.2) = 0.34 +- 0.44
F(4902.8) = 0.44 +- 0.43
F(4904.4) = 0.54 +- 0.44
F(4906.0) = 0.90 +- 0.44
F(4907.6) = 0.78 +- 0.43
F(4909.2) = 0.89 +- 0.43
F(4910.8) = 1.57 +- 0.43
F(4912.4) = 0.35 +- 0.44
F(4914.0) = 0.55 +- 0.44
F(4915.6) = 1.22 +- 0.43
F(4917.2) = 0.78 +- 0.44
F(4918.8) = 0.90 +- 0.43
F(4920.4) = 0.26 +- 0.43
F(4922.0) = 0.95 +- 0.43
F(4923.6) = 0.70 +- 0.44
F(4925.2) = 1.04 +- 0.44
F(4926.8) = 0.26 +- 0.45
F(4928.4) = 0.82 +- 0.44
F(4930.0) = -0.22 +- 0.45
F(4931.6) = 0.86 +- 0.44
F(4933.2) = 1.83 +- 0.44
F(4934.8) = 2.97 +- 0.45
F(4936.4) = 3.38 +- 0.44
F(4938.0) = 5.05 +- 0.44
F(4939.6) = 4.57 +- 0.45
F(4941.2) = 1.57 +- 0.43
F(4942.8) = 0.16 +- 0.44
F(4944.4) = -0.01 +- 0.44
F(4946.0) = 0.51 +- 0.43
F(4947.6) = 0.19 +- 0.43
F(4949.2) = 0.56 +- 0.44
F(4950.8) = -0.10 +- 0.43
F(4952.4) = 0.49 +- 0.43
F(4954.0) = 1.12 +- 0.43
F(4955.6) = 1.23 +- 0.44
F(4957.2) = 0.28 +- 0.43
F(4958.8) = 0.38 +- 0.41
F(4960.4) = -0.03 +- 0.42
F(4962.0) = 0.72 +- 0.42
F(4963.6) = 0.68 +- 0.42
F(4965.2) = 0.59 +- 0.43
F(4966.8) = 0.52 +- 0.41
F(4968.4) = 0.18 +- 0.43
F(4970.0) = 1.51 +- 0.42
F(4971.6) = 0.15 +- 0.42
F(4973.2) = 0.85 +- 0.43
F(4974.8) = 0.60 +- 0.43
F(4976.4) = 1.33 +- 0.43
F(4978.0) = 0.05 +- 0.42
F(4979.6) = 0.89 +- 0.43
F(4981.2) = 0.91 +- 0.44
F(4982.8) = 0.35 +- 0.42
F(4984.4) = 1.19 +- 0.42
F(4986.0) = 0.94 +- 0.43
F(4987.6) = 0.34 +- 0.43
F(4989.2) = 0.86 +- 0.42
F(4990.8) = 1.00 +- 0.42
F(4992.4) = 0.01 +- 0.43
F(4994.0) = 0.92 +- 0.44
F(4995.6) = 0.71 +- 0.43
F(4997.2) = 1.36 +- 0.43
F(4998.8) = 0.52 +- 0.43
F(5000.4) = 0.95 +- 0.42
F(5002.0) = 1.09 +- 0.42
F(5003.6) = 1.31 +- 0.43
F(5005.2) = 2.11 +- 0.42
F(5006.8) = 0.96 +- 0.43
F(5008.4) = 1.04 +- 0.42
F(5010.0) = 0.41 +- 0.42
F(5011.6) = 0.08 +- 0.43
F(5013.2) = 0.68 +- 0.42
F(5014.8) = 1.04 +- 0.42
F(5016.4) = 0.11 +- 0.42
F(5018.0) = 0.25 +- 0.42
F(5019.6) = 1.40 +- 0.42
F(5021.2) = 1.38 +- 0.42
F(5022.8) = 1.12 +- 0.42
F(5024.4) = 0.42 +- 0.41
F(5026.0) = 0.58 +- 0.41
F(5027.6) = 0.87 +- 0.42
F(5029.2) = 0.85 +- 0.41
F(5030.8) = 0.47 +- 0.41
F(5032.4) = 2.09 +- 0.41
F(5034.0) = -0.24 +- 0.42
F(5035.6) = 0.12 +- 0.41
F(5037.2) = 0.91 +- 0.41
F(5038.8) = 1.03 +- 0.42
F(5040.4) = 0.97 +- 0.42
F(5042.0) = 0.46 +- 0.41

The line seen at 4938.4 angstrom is [O II]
